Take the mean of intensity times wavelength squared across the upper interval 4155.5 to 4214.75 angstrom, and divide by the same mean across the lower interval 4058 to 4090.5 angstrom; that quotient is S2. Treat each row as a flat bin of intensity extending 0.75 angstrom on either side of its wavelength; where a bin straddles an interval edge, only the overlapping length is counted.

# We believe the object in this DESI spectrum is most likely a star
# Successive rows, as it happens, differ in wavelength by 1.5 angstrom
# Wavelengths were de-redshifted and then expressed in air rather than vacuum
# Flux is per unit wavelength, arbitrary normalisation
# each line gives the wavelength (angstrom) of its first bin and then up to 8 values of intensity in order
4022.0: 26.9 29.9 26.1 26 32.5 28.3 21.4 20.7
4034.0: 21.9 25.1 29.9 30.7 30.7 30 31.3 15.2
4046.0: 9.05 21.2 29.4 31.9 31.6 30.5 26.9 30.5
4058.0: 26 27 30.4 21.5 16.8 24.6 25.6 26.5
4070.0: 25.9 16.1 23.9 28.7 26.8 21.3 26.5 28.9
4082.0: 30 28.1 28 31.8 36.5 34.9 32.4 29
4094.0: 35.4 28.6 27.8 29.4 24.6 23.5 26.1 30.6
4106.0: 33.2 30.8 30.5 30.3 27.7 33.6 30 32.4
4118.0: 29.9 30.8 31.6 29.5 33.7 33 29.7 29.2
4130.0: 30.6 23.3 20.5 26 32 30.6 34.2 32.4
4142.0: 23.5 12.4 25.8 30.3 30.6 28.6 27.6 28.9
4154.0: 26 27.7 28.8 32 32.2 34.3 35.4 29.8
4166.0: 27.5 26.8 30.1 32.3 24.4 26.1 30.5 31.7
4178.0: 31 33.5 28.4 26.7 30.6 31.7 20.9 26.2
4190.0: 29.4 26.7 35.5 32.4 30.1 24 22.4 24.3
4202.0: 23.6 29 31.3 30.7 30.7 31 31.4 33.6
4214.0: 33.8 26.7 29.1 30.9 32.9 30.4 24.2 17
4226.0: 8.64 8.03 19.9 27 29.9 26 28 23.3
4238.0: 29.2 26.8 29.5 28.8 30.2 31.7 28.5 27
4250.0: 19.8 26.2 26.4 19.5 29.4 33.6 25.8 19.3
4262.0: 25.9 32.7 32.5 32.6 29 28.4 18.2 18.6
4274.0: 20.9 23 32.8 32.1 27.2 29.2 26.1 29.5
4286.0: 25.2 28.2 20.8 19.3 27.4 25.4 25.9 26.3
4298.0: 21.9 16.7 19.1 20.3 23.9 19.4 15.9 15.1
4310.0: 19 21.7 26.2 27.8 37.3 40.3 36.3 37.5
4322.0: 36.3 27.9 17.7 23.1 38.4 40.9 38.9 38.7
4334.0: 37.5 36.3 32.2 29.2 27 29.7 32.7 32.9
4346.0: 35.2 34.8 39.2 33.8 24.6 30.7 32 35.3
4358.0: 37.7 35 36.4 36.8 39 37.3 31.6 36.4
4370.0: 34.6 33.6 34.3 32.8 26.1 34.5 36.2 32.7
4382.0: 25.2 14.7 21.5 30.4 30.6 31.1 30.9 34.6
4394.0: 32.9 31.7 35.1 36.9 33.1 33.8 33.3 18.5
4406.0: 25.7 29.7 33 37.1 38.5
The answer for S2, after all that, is 1.17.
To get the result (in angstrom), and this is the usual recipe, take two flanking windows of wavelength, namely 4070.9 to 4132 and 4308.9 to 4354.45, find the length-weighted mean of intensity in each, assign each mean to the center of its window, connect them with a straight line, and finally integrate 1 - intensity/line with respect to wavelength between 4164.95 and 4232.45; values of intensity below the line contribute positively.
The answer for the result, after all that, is 6.2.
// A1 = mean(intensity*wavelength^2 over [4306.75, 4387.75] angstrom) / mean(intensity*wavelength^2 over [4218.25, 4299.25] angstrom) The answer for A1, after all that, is 1.28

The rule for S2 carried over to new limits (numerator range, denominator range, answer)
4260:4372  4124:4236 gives 1.12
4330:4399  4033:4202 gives 1.31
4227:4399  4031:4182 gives 1.13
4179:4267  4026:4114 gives 1.08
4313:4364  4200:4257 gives 1.32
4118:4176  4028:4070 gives 1.17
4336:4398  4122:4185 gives 1.23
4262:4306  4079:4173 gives 0.93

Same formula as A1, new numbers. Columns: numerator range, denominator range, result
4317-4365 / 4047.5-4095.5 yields 1.39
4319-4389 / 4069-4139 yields 1.26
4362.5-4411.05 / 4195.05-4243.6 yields 1.28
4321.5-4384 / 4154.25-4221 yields 1.21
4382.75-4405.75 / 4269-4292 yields 1.24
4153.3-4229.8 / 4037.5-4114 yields 1.07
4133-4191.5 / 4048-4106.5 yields 1.08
